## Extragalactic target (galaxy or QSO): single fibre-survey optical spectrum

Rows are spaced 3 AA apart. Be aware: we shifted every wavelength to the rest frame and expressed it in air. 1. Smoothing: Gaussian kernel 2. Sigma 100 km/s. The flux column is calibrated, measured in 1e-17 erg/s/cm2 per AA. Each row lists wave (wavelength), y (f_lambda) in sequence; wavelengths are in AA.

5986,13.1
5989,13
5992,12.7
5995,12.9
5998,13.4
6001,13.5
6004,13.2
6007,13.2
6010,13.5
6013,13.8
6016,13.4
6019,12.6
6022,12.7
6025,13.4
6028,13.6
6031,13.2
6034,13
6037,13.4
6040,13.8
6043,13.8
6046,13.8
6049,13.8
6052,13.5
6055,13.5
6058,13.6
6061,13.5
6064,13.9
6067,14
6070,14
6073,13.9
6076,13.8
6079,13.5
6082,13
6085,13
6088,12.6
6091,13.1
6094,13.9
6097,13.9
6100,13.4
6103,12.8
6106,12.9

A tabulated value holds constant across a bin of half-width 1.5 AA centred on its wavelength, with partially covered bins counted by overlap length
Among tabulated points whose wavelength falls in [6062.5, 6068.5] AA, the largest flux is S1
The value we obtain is 14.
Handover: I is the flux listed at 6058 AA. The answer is 13.6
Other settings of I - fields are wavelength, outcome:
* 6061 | 13.5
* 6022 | 12.7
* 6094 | 13.9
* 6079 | 13.5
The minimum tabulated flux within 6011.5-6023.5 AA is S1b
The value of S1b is 12.6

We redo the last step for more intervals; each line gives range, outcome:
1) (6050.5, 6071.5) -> 13.5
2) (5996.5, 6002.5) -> 13.4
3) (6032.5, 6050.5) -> 13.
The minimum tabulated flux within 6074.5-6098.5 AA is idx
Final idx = 12.6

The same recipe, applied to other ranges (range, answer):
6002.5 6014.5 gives 13.2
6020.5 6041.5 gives 12.7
